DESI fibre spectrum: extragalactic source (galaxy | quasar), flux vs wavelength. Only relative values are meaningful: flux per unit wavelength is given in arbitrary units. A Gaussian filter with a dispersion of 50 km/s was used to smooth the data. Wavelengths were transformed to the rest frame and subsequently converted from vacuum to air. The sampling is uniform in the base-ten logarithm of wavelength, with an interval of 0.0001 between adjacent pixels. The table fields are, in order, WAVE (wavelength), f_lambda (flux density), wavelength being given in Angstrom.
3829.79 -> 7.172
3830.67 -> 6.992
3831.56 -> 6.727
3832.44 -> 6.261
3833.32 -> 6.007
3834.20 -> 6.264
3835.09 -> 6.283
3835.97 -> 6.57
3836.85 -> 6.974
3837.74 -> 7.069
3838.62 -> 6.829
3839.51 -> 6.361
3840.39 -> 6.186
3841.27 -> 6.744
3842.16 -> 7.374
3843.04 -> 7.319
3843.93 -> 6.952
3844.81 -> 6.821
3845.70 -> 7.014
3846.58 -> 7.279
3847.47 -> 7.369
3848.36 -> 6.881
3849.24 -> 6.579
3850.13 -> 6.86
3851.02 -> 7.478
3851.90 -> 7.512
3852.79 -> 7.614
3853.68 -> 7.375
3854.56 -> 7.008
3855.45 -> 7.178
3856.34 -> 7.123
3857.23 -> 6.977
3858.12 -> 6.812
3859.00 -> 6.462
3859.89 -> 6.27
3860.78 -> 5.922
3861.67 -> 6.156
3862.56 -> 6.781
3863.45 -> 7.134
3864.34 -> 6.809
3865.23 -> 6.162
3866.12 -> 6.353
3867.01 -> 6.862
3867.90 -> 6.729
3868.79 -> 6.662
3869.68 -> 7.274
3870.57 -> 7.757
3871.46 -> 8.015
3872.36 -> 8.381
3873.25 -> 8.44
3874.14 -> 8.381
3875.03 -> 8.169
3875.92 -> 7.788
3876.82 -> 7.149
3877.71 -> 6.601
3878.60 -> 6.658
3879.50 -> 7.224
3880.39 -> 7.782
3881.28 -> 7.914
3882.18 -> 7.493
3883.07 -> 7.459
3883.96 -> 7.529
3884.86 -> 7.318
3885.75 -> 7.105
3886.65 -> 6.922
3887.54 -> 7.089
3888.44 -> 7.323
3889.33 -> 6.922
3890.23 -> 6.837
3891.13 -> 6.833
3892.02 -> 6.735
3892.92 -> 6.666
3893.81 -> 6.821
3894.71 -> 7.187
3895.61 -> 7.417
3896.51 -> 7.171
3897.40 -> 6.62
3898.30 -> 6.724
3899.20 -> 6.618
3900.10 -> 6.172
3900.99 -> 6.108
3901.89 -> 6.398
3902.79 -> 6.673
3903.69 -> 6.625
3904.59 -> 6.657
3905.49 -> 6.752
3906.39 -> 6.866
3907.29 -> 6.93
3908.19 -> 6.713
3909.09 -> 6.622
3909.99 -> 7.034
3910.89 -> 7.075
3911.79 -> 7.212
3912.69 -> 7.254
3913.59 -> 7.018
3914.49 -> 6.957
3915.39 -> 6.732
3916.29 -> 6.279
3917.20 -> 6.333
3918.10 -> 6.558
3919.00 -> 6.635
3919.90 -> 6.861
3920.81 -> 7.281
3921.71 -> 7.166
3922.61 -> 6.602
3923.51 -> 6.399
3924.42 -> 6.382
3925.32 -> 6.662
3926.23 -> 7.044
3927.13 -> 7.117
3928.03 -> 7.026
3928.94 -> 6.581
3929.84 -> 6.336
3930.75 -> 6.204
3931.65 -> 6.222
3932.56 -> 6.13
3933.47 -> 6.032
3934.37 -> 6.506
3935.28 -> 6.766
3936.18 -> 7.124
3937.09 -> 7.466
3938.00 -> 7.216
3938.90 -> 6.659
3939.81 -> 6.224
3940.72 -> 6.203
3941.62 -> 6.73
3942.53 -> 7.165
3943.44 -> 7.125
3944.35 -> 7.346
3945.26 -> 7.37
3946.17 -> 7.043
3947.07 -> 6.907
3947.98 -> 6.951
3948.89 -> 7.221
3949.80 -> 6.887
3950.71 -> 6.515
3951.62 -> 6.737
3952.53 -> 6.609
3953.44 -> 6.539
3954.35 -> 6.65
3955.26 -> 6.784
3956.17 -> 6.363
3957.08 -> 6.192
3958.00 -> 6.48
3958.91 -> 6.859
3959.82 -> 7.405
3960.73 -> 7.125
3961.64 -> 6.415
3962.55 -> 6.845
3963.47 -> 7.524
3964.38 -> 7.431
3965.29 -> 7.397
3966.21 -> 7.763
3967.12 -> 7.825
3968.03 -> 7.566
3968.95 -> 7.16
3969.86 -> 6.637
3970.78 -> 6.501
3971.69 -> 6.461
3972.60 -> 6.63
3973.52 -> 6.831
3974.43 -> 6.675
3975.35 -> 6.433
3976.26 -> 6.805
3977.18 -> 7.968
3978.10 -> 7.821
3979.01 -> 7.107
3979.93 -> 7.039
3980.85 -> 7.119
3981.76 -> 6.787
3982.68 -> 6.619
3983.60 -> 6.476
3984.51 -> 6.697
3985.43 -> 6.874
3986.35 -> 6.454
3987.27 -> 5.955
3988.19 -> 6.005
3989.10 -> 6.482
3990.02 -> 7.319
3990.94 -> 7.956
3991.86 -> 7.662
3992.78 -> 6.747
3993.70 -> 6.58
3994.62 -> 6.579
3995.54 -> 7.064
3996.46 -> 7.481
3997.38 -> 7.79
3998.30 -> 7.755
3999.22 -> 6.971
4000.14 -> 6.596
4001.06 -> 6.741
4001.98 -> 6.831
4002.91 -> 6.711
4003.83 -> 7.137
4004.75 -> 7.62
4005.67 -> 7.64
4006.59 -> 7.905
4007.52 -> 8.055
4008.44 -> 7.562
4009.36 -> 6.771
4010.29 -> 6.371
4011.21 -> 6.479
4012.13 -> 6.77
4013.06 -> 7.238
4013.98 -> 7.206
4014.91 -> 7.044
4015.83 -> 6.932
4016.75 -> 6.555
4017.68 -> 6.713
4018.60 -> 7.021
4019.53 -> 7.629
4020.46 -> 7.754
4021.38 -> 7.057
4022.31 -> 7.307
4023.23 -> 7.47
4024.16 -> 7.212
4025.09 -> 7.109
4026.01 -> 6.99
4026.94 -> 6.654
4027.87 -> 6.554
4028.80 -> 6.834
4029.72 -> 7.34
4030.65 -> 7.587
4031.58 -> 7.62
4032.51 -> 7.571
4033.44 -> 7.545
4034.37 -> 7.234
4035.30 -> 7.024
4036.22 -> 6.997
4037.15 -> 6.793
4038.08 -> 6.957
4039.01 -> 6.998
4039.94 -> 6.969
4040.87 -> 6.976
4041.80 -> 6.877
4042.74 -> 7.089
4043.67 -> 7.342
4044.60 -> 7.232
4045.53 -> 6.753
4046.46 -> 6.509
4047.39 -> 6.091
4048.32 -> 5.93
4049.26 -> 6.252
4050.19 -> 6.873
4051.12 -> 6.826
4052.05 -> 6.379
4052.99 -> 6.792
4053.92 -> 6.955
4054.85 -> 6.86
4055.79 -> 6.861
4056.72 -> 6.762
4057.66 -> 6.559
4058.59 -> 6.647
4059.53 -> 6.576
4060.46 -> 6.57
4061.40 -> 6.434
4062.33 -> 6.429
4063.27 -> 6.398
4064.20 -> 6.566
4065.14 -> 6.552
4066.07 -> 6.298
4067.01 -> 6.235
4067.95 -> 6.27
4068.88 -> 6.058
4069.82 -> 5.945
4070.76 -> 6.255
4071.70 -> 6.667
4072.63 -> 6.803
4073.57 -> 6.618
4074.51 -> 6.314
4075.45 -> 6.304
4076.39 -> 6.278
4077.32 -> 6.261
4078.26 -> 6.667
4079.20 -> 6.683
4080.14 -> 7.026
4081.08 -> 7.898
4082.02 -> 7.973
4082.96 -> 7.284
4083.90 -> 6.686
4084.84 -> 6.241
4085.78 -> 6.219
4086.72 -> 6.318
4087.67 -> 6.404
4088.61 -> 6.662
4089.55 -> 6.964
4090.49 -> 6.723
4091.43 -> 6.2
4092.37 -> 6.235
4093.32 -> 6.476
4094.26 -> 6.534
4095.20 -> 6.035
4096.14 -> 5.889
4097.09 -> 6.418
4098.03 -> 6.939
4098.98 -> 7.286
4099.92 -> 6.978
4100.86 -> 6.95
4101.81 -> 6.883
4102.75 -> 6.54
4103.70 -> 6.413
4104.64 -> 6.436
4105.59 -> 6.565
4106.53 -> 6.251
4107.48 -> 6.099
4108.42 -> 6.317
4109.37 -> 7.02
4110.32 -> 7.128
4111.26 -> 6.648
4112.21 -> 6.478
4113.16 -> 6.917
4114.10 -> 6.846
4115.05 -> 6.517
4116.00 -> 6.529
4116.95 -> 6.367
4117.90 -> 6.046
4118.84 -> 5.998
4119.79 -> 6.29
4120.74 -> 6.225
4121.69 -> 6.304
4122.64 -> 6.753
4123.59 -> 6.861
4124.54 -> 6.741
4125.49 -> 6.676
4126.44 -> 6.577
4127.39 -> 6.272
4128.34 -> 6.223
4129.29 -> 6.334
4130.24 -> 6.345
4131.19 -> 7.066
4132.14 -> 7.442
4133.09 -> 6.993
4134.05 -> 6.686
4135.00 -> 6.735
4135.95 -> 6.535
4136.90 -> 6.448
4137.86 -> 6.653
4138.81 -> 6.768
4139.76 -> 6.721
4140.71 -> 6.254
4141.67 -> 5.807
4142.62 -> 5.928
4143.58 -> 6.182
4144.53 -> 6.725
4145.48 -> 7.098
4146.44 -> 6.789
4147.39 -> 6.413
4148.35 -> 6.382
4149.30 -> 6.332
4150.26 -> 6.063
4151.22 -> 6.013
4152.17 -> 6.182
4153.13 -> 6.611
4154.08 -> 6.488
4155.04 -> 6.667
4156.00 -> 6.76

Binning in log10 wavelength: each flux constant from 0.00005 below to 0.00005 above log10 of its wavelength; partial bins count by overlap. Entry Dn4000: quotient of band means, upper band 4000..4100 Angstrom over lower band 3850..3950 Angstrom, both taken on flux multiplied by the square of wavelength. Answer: 1.1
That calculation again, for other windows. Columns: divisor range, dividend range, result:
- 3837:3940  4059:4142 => 1.05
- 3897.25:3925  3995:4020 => 1.11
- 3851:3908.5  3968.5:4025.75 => 1.06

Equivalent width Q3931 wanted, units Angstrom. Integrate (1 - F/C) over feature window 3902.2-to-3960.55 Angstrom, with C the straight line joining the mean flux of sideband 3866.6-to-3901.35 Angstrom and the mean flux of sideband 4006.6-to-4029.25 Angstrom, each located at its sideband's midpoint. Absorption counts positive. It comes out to 3.2 Angstrom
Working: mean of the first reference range 7.2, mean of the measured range 6.77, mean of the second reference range 7.07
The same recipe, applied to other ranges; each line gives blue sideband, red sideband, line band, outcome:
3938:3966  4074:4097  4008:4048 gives -1.9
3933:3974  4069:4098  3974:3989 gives 0.1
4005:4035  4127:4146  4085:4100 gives 0.7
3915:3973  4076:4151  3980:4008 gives -1.2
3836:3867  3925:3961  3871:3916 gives -1.8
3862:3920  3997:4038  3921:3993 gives 2.4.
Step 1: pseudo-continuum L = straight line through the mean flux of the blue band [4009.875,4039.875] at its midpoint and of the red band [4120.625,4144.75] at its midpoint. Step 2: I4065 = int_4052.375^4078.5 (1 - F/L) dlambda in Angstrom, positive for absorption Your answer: 1.5 Angstrom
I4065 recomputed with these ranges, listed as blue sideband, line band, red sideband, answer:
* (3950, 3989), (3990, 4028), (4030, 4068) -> -1.73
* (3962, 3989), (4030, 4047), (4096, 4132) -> -0.86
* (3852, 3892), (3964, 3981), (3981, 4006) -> -0.32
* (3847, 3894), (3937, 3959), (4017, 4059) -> 0.79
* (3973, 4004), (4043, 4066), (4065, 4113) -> 0.25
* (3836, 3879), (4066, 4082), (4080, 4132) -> 0.26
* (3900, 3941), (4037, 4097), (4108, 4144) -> -0.21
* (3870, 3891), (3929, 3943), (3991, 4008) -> 1.45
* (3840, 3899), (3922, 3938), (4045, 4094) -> 0.67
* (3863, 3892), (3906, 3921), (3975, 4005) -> 0.71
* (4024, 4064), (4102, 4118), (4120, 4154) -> 0.15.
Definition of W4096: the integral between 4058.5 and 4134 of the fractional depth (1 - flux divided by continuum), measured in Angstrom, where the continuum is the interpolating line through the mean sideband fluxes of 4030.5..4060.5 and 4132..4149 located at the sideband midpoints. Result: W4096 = 1.6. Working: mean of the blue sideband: 6.88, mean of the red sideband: 6.57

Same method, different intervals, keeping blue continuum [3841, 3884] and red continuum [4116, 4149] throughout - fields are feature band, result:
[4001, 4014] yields -0.6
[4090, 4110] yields 0.2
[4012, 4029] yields -0.7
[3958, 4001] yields -0.7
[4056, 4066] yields 0.2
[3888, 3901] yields 0.5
